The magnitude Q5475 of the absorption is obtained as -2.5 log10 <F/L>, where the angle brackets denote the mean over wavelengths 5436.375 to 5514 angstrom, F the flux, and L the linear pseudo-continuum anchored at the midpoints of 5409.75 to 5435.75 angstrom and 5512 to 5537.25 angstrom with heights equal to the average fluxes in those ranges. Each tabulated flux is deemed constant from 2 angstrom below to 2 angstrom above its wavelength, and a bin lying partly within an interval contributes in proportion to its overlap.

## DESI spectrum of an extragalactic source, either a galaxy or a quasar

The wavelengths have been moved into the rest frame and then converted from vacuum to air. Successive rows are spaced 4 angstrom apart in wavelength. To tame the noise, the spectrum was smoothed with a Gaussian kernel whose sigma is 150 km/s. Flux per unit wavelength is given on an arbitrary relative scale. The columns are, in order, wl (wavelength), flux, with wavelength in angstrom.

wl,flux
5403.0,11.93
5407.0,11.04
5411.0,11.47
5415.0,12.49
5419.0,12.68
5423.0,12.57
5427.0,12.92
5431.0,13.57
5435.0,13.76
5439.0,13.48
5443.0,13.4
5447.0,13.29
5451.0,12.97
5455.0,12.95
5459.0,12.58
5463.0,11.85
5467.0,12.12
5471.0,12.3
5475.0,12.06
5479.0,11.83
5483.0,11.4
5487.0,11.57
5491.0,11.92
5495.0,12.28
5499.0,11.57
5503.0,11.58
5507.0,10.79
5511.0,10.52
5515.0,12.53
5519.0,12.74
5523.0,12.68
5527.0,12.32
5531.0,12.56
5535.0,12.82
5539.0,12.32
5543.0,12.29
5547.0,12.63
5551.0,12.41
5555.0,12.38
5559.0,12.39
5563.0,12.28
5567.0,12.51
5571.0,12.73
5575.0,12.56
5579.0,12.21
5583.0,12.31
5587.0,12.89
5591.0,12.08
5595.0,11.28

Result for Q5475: 0.04 mag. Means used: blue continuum 12.8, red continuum 12.5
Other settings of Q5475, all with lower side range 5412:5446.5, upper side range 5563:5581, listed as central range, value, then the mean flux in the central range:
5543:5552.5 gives 0.01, 12.5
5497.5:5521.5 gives 0.10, 11.6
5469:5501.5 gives 0.09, 11.9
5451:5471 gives 0.04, 12.4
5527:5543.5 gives 0.01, 12.5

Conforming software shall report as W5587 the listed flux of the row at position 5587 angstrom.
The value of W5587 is 12.89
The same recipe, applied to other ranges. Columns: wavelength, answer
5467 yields 12.12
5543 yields 12.29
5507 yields 10.79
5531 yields 12.56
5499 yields 11.57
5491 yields 11.92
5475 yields 12.06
